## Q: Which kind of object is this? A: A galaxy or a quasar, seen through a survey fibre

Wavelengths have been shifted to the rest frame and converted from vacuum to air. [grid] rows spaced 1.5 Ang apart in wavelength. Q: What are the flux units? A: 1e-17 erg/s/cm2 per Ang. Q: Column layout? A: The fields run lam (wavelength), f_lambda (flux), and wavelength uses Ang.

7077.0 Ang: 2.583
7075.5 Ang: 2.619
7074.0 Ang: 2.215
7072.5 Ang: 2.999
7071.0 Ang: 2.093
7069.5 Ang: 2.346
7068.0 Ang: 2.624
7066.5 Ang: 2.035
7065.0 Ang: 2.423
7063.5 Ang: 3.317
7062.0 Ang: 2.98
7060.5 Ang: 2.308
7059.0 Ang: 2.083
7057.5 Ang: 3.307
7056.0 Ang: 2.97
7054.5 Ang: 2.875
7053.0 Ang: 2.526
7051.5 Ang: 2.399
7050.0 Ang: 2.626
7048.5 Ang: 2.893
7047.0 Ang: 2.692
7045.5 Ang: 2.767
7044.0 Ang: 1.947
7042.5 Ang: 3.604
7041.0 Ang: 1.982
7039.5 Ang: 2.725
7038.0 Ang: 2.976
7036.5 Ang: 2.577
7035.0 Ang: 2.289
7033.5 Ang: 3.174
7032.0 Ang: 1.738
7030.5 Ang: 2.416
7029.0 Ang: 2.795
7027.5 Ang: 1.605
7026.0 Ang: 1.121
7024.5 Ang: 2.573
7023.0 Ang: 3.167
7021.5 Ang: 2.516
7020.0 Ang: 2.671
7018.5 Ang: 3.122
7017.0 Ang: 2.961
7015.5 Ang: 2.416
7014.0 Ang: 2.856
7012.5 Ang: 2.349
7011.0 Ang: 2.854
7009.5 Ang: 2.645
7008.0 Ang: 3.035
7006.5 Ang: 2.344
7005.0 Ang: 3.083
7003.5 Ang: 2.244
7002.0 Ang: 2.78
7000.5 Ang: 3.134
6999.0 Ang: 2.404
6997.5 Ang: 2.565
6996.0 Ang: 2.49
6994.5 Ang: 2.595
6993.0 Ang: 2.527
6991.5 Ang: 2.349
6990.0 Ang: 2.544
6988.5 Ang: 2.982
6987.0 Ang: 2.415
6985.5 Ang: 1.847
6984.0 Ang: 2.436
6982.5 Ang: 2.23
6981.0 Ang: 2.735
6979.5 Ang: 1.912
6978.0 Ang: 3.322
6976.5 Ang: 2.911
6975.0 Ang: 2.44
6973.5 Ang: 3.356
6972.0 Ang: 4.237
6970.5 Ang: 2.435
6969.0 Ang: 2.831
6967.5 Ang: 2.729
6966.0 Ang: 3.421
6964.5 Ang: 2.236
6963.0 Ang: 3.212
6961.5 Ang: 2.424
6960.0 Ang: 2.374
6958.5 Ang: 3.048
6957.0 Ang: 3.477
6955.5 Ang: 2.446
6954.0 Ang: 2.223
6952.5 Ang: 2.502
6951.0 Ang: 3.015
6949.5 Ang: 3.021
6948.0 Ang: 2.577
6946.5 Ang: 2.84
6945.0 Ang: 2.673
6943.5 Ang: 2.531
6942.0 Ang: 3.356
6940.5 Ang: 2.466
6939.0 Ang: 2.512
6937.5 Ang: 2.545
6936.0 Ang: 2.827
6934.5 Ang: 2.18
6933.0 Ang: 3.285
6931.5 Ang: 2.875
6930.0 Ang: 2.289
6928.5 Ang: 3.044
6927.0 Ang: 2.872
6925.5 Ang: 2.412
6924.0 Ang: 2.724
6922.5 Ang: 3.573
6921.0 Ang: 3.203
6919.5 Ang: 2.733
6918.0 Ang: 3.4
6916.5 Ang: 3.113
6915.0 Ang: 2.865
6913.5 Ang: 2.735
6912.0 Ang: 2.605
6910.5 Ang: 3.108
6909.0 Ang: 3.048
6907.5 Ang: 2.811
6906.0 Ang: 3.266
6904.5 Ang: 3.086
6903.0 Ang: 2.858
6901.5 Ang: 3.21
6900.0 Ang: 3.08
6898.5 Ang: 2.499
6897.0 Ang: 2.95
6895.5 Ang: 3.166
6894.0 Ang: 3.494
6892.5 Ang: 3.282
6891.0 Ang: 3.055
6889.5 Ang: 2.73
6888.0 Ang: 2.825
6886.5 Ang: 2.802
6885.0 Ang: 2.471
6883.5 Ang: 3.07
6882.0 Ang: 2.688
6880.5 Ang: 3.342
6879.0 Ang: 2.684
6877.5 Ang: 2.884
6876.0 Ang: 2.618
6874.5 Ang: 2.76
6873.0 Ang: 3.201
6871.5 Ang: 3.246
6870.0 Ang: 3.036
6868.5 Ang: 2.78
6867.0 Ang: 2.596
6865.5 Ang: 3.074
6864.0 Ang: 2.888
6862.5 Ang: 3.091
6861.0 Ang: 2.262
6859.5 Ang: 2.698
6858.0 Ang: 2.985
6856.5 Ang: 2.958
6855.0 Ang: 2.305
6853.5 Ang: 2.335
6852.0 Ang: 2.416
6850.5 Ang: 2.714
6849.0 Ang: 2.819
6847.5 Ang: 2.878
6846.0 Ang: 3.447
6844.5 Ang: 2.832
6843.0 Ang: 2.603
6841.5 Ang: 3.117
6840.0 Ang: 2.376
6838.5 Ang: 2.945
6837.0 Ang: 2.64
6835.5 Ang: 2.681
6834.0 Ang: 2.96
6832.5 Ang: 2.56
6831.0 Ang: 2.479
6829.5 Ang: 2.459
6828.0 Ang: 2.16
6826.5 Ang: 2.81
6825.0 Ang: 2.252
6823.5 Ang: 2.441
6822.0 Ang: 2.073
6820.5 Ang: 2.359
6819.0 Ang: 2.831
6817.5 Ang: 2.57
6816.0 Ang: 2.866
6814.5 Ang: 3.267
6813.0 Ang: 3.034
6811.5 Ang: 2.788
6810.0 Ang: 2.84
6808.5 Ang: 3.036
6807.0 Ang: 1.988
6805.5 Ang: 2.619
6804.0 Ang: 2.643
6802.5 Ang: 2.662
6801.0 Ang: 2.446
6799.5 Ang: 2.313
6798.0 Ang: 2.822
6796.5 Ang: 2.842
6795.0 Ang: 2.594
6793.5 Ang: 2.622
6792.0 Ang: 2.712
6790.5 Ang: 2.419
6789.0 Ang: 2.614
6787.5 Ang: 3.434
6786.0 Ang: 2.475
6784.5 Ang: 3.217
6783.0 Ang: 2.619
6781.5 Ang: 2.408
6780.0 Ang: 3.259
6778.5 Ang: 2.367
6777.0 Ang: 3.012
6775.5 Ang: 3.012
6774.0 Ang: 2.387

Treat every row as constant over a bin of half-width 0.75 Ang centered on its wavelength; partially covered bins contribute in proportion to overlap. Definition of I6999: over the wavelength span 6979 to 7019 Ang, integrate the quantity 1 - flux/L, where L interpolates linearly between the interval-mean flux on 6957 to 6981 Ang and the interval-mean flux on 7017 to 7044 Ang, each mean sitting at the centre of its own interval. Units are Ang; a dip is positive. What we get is 1.7 Ang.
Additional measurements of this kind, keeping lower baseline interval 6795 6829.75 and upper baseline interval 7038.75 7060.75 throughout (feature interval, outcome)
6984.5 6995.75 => 0.76 Ang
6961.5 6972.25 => -1.12 Ang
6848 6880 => -1.94 Ang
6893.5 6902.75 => -1.46 Ang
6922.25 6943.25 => -0.98 Ang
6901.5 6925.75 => -3.30 Ang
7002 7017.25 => -0.15 Ang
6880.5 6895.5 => -1.93 Ang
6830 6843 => -0.44 Ang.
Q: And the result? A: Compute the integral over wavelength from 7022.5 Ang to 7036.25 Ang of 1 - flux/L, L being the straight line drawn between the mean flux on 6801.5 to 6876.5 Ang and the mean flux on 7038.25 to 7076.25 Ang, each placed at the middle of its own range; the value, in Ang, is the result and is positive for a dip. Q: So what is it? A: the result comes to 1.7 Ang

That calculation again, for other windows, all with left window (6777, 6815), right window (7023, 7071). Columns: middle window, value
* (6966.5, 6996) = -1.0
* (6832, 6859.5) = -0.7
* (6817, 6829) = 1.2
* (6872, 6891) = -1.4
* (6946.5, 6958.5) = -0.8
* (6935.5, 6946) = -0.3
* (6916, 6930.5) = -1.7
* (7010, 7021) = -0.8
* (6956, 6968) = -1.2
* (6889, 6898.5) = -1.5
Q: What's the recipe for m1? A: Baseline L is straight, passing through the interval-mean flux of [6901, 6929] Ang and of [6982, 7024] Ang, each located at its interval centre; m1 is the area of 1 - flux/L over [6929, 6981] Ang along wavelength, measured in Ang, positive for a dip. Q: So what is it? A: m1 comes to 0.7 Ang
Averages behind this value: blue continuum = 2.98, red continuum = 2.63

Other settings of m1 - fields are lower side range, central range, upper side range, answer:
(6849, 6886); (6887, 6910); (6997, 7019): -2.0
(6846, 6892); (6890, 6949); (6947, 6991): -2.6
